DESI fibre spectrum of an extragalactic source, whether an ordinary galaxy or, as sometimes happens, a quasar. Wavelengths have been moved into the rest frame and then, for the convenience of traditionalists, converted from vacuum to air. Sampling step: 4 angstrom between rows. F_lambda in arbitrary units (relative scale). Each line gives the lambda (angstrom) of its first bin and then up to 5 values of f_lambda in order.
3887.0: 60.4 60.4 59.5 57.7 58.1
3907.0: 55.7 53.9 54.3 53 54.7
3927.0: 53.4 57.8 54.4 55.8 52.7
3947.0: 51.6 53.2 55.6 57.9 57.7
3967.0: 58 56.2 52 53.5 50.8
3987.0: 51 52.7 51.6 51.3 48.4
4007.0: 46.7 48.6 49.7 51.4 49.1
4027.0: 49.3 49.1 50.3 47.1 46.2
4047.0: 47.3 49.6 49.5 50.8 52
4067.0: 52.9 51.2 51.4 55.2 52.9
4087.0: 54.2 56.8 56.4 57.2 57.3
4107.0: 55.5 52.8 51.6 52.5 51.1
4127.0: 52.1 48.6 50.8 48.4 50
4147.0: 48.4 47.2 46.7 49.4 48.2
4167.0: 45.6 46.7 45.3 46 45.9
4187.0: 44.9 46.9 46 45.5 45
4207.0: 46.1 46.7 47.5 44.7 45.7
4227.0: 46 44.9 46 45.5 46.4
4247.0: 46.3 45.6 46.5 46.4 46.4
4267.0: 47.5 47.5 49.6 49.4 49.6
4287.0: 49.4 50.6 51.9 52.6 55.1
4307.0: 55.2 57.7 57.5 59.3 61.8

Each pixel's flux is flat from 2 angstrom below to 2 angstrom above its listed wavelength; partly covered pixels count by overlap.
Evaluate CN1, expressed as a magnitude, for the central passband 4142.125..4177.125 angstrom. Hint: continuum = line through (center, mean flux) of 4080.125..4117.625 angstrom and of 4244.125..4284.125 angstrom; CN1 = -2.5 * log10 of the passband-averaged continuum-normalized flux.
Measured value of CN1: 0.10 mag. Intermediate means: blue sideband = 54.9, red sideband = 47.4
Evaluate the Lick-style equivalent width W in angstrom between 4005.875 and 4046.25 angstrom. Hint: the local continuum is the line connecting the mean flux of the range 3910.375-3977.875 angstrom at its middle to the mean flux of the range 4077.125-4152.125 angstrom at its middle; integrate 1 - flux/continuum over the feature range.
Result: 3.8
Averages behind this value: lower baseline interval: 54.8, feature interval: 48.7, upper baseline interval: 52.6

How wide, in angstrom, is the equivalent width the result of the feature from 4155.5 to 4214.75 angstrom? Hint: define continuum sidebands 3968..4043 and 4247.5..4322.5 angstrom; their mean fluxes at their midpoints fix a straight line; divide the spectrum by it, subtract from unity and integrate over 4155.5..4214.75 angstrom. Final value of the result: 5.3 angstrom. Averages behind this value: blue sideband 50.5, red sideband 51.1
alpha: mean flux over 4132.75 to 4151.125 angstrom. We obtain 49.1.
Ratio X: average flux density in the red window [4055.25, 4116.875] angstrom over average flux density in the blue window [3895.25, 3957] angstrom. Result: 0.98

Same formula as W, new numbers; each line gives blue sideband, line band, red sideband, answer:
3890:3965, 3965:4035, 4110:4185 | 2.9 angstrom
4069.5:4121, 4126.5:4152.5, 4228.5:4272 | 1.4 angstrom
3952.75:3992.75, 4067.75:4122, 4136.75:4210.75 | -4.7 angstrom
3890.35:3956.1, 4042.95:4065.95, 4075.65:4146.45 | 1.7 angstrom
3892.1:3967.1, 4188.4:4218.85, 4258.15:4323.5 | 3.9 angstrom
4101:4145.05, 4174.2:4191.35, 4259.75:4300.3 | 1.7 angstrom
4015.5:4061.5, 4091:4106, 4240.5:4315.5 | -2.3 angstrom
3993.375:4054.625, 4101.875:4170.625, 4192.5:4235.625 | -4.4 angstrom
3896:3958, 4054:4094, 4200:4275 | -1.6 angstrom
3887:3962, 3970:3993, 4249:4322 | 1.0 angstrom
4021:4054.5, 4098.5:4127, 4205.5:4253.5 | -3.7 angstrom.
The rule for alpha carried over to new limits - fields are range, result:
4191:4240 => 45.9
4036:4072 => 49.6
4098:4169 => 50.7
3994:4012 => 49.2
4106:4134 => 51.9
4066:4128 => 53.9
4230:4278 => 46.6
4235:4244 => 45.9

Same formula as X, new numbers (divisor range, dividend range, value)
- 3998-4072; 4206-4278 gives 0.94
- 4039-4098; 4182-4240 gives 0.88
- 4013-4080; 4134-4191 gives 0.95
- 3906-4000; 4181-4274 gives 0.85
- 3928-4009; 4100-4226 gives 0.91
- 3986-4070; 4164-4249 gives 0.92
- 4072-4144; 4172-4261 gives 0.87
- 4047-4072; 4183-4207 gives 0.90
